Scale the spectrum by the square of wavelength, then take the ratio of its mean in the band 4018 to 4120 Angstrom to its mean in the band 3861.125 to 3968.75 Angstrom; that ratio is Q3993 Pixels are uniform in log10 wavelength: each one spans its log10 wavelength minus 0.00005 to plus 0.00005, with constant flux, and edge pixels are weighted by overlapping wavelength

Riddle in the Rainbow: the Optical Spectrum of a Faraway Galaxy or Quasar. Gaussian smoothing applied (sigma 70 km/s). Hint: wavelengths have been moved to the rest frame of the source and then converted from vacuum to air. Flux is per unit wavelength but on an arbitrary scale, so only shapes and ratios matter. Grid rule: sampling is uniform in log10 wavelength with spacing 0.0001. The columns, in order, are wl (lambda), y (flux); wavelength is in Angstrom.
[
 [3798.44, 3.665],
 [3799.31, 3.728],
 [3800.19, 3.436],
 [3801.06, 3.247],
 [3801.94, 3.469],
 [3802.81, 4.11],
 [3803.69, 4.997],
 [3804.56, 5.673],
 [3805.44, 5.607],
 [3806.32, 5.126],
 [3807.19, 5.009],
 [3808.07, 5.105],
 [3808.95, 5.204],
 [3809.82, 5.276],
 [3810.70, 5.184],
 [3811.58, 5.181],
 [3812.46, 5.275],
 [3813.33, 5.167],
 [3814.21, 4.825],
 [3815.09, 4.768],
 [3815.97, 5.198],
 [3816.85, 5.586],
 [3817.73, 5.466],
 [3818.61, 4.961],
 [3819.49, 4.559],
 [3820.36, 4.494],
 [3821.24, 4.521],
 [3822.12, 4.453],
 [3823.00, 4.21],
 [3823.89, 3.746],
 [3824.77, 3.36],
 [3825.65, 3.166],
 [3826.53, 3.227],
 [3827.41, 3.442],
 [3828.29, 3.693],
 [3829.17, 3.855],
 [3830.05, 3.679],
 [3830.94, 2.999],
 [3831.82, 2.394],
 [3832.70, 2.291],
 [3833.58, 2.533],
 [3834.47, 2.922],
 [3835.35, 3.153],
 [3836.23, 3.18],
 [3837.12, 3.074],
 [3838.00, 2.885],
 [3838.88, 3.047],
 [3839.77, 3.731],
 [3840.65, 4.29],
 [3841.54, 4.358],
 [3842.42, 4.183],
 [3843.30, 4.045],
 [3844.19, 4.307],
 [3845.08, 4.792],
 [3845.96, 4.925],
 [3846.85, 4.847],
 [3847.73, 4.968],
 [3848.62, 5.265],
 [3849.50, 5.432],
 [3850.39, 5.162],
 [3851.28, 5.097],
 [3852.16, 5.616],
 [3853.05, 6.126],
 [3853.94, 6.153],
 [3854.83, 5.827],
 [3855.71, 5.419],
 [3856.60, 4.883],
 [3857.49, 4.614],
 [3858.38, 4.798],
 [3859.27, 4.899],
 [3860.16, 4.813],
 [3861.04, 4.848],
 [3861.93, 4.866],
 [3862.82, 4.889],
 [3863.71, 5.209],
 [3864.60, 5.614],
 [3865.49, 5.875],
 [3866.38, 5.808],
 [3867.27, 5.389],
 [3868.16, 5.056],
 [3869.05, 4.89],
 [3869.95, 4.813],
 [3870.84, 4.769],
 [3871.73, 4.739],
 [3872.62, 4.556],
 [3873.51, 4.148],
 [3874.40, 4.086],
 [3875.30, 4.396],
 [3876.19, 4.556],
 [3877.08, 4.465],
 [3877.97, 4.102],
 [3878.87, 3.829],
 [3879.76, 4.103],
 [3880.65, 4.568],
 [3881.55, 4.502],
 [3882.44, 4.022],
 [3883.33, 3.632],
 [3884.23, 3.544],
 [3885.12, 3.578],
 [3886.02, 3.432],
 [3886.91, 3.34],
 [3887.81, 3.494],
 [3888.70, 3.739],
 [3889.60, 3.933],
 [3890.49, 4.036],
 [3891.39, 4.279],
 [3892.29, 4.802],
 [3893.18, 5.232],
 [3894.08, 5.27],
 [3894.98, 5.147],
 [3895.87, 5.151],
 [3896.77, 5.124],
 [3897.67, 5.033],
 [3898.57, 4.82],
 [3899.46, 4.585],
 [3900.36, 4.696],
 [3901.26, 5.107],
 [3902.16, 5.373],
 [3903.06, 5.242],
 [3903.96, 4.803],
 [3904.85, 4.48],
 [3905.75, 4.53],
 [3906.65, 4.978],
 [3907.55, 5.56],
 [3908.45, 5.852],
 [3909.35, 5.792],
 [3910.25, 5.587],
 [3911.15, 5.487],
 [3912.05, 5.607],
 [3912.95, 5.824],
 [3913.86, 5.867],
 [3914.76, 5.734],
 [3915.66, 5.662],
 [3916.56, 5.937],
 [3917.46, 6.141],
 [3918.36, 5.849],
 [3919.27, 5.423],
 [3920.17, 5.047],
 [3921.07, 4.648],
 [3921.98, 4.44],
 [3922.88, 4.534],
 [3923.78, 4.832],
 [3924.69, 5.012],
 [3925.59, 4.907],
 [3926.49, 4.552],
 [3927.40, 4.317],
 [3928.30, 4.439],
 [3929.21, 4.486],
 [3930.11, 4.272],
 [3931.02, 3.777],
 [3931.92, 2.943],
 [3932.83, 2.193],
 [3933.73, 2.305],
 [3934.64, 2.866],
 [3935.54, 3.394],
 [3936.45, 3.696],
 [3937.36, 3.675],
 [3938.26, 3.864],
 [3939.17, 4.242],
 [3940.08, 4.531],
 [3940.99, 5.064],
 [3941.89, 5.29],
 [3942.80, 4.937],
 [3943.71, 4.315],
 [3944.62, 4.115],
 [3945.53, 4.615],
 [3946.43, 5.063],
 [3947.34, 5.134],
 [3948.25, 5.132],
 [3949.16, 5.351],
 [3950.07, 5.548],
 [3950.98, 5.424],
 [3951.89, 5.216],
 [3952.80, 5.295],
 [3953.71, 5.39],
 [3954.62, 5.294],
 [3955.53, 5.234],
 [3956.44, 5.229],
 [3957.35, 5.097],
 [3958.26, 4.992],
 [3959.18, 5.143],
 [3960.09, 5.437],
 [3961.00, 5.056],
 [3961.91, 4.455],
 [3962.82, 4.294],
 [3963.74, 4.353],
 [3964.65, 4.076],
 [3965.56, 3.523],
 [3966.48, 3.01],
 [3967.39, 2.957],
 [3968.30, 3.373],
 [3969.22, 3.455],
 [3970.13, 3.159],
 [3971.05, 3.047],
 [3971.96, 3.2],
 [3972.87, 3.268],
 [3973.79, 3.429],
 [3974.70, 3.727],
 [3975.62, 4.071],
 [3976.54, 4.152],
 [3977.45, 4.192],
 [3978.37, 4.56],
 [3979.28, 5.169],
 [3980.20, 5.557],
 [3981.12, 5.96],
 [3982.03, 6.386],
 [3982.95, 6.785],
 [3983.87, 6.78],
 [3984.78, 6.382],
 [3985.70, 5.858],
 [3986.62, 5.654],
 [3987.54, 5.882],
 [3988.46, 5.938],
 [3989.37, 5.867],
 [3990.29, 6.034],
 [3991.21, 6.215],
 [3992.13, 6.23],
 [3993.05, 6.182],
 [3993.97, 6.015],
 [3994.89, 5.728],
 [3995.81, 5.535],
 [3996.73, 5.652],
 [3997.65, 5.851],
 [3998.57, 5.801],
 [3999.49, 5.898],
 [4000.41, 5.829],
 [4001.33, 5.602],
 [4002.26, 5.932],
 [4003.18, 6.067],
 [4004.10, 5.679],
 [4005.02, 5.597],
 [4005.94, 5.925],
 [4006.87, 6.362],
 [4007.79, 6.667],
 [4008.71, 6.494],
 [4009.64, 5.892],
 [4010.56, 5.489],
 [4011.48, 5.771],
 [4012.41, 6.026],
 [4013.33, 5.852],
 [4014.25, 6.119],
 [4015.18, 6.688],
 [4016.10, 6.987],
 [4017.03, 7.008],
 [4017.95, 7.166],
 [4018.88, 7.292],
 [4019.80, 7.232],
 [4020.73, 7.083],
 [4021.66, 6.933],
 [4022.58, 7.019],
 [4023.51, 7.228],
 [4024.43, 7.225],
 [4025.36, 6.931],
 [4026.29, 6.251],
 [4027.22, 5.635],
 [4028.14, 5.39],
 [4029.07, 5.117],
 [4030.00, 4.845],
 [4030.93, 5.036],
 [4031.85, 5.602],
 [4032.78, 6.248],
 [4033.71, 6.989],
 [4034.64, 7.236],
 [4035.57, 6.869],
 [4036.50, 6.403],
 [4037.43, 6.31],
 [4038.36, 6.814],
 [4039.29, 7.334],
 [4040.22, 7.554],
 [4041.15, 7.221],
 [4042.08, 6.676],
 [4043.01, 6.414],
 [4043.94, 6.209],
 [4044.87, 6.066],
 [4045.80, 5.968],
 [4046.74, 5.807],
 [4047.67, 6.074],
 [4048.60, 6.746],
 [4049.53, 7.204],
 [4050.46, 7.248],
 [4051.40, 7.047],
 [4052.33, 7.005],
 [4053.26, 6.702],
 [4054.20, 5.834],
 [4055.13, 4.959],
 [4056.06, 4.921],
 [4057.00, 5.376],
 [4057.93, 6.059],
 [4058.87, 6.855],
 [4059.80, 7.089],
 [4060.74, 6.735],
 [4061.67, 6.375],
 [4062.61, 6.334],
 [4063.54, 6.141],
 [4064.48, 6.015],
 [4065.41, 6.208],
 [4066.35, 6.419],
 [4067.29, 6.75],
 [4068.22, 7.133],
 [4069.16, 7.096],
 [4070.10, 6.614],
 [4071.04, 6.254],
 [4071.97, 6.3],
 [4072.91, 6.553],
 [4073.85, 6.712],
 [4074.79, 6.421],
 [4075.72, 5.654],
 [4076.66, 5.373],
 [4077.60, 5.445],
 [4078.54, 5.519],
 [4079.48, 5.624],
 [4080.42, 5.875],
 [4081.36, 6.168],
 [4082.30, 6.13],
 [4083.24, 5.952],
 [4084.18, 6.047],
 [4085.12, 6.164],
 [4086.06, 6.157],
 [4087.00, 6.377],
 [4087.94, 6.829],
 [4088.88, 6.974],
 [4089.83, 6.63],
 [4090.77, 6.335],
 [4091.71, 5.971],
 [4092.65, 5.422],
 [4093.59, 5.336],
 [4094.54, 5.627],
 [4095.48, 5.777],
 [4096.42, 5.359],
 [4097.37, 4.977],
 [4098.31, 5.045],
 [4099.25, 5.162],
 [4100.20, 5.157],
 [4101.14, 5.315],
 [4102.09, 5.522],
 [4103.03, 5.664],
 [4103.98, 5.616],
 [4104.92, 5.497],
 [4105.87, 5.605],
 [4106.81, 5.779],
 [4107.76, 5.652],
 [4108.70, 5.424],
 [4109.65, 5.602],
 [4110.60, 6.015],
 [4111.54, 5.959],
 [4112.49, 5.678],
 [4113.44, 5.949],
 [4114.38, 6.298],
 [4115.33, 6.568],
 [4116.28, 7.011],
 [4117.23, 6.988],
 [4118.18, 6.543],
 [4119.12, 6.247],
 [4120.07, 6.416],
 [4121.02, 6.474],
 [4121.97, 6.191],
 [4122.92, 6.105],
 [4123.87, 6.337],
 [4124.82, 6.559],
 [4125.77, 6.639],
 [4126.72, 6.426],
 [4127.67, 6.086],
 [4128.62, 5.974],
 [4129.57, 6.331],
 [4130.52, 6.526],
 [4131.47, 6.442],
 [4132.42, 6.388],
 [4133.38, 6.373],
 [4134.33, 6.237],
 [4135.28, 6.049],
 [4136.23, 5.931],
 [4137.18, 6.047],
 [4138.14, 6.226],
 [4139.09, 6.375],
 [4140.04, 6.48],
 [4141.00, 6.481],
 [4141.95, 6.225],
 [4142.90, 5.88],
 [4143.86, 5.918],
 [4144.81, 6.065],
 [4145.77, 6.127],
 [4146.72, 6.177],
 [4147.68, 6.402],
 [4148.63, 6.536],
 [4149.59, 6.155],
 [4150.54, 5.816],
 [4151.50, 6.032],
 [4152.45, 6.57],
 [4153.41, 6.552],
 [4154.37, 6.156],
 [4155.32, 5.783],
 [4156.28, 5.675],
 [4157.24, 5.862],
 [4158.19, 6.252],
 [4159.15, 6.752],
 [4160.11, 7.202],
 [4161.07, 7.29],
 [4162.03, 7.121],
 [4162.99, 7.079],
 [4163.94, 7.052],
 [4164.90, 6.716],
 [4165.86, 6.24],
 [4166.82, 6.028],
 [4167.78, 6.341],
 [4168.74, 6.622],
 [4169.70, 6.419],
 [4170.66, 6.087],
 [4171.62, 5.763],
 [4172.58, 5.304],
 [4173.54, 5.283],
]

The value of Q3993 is 1.4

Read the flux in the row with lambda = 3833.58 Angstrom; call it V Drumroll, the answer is 2.533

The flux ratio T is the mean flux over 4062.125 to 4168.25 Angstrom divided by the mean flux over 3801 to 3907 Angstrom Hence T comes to 1.4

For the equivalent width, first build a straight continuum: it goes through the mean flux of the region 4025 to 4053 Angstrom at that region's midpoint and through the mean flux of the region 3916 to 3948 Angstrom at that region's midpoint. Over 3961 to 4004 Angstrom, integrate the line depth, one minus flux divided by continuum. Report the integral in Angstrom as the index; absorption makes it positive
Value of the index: 2.91 Angstrom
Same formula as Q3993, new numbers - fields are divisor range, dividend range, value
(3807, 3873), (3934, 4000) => 1.15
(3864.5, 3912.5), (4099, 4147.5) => 1.46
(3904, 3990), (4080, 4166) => 1.41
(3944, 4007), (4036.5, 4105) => 1.27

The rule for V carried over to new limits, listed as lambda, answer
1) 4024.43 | 7.225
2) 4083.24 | 5.952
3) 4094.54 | 5.627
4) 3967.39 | 2.957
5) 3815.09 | 4.768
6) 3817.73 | 5.466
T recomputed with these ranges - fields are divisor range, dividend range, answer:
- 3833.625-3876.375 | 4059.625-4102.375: 1.30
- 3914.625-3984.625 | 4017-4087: 1.39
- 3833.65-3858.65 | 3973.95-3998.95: 1.24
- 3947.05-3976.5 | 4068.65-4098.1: 1.37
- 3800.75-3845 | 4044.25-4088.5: 1.50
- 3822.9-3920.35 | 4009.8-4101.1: 1.37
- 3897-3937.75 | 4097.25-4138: 1.27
